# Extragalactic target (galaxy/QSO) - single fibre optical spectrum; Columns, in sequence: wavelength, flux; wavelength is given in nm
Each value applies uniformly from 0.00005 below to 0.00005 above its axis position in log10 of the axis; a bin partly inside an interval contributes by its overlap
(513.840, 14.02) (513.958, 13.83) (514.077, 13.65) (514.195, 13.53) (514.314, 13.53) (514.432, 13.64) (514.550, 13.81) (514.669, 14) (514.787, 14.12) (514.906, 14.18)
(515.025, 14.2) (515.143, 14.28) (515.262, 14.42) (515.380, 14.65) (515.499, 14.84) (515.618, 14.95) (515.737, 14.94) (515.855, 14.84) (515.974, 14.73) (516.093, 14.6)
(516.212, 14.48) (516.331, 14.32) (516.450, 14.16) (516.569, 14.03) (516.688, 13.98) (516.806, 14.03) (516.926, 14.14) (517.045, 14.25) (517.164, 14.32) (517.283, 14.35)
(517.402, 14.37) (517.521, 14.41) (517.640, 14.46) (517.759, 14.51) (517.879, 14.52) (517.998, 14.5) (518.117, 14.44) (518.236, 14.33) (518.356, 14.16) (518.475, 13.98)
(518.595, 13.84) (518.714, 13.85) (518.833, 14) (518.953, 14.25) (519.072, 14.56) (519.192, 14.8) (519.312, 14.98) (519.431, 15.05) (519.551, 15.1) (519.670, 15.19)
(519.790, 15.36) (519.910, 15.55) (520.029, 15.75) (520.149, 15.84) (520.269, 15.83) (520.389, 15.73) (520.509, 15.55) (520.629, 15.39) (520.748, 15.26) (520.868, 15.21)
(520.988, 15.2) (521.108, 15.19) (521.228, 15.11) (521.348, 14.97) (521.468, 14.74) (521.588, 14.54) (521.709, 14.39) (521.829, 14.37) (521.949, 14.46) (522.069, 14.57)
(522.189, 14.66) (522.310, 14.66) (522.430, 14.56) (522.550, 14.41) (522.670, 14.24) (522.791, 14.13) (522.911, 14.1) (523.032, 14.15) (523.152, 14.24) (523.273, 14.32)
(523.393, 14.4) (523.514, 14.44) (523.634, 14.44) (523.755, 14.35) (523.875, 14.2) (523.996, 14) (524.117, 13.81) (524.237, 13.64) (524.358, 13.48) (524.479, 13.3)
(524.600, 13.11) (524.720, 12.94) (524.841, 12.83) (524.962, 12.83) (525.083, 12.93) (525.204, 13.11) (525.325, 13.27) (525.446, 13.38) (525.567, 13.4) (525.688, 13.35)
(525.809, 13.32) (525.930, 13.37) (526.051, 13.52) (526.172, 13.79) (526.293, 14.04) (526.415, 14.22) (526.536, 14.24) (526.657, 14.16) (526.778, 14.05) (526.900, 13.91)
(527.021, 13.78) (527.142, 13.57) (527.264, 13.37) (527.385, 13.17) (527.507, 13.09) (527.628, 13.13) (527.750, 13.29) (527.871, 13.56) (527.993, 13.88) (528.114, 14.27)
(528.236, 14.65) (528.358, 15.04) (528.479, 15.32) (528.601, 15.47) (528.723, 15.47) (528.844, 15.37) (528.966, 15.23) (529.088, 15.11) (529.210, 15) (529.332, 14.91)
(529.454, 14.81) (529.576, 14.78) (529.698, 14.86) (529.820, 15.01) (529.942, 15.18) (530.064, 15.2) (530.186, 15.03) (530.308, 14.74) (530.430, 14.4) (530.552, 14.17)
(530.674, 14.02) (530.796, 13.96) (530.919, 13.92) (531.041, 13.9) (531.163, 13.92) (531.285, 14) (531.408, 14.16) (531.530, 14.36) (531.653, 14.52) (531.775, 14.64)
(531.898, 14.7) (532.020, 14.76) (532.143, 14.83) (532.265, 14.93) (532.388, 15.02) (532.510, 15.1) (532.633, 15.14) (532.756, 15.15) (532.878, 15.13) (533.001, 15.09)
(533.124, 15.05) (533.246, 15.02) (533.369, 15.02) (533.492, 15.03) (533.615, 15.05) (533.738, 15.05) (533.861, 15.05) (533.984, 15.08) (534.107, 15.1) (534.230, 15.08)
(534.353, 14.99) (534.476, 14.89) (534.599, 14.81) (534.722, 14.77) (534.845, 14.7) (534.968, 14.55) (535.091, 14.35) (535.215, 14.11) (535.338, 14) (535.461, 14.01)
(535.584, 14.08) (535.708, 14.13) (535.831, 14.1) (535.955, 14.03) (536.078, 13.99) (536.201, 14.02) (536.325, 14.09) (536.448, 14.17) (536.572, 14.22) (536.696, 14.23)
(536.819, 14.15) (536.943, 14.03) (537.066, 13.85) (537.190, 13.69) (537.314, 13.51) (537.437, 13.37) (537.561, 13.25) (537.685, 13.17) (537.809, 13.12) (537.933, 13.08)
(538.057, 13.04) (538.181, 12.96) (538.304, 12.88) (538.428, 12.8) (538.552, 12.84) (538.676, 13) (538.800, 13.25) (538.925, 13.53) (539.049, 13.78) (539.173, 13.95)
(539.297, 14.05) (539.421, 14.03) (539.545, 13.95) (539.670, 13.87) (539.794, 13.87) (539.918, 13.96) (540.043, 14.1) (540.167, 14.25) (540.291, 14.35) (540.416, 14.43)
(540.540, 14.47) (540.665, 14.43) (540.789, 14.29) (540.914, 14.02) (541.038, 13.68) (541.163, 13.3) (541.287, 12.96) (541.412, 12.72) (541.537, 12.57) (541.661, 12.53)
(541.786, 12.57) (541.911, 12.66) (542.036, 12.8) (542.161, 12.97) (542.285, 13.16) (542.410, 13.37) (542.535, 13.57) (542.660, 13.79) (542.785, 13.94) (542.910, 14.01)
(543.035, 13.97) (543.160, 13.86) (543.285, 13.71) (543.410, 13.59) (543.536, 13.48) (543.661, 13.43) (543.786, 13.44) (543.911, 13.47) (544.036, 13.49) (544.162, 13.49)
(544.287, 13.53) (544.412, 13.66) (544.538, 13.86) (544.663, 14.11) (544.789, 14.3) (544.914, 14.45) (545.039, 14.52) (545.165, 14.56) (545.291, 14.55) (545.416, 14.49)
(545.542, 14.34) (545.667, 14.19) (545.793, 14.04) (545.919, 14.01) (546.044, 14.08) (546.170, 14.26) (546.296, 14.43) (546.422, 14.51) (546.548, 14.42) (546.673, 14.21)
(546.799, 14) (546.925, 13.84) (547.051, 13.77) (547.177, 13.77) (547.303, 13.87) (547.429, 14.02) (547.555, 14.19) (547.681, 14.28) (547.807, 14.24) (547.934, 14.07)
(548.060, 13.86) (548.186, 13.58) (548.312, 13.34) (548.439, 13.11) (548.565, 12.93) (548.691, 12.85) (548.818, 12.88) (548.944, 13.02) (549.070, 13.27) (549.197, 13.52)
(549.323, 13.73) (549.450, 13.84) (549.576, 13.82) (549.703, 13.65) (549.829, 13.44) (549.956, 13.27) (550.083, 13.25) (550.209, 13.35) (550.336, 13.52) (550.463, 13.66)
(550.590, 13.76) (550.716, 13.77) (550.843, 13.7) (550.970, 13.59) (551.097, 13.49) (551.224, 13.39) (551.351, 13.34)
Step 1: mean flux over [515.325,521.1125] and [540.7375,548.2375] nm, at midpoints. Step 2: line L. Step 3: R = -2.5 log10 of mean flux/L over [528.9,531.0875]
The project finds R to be -0.03 mag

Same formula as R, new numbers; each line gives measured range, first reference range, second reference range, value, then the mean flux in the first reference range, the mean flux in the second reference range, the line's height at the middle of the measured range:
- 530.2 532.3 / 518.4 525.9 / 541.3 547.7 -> -0.02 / 14.4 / 13.8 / 14.1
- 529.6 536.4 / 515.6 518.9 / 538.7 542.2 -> -0.06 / 14.3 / 13.6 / 13.8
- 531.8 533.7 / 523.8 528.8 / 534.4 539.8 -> -0.09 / 13.7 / 13.8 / 13.8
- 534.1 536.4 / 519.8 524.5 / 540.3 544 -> -0.04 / 14.7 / 13.5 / 13.9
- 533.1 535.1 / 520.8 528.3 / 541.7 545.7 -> -0.08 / 14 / 13.7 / 13.8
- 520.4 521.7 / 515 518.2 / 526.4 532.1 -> -0.05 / 14.4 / 14.4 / 14.4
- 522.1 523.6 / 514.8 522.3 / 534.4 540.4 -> 0.01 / 14.7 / 13.9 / 14.5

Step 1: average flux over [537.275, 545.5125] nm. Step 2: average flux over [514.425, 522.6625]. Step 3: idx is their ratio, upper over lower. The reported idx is 0.9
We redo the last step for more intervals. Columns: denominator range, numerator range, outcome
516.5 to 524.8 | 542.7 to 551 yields 0.95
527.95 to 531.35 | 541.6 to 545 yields 0.92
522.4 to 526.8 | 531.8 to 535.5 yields 1.08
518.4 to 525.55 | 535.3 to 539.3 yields 0.95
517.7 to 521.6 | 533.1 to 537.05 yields 0.97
